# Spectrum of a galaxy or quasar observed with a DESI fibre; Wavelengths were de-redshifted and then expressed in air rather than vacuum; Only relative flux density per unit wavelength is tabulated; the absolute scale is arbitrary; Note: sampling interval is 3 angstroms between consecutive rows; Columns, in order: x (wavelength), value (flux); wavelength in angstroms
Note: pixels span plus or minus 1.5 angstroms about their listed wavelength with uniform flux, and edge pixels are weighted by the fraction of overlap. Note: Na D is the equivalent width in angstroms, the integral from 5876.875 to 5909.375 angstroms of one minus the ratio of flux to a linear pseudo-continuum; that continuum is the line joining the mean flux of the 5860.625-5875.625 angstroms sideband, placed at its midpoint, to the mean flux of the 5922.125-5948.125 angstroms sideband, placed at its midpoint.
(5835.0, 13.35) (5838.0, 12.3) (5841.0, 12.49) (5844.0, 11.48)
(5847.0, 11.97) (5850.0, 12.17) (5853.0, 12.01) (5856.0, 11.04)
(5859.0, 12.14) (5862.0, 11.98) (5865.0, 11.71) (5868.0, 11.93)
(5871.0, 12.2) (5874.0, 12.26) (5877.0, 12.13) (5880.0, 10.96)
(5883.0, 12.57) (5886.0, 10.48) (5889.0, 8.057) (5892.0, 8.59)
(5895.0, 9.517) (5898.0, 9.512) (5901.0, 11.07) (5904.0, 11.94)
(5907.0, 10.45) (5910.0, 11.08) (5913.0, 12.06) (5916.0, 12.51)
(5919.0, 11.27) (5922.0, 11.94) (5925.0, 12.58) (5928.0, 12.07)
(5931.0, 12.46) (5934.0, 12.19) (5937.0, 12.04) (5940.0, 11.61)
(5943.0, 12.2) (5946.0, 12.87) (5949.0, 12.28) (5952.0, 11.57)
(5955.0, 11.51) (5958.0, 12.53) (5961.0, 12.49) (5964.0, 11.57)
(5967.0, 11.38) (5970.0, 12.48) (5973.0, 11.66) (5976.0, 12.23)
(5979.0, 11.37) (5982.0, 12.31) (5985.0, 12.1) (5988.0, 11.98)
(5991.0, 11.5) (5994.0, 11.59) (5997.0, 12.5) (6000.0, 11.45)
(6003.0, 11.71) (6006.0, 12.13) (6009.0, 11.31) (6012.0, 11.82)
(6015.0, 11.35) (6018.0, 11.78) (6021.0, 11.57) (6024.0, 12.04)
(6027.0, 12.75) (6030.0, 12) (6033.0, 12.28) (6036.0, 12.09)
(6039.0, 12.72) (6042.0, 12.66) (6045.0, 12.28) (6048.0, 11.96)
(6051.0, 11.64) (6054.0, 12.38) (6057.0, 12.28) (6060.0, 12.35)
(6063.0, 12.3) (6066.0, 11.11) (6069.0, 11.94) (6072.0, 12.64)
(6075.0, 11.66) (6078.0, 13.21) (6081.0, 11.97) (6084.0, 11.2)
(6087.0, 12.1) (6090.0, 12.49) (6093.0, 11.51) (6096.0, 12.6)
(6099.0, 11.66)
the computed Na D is 4.49 angstroms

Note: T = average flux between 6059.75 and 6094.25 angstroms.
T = 12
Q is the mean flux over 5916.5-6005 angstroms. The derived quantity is 12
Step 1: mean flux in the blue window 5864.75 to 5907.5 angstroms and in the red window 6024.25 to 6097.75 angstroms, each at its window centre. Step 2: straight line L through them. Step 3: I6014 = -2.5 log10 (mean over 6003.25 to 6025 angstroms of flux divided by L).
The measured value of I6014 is 0.011 mag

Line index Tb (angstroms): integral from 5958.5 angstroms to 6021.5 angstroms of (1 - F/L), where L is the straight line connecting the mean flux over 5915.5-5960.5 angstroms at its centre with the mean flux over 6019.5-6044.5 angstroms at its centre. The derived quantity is 1.8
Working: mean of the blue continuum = 12.1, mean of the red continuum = 12.3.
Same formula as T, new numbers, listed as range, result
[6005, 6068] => 12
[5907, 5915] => 11.4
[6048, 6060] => 12.1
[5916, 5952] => 12.1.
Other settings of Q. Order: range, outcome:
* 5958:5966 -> 12.1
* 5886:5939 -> 11.1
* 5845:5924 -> 11.3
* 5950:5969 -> 11.9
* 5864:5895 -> 11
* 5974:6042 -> 11.9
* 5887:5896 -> 8.77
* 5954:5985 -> 12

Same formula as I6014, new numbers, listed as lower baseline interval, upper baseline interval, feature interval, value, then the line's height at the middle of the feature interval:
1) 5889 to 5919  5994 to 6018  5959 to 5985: -0.054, 11.4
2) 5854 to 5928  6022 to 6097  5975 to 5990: -0.020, 11.8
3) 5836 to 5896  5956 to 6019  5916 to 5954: -0.038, 11.7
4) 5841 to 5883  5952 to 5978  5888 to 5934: 0.079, 11.9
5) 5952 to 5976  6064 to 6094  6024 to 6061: -0.026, 12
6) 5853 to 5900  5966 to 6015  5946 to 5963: -0.050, 11.6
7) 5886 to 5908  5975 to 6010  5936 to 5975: -0.087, 11.1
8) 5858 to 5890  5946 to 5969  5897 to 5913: 0.070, 11.7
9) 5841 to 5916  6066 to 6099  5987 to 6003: -0.006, 11.7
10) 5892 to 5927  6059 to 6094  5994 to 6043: -0.023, 11.7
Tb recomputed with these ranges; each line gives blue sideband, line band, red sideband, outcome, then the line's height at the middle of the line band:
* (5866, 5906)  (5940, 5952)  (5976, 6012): -0.9 angstroms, 11.4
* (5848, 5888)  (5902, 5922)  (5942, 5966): 0.6 angstroms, 11.9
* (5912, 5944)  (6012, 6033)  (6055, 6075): 0.3 angstroms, 12.1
